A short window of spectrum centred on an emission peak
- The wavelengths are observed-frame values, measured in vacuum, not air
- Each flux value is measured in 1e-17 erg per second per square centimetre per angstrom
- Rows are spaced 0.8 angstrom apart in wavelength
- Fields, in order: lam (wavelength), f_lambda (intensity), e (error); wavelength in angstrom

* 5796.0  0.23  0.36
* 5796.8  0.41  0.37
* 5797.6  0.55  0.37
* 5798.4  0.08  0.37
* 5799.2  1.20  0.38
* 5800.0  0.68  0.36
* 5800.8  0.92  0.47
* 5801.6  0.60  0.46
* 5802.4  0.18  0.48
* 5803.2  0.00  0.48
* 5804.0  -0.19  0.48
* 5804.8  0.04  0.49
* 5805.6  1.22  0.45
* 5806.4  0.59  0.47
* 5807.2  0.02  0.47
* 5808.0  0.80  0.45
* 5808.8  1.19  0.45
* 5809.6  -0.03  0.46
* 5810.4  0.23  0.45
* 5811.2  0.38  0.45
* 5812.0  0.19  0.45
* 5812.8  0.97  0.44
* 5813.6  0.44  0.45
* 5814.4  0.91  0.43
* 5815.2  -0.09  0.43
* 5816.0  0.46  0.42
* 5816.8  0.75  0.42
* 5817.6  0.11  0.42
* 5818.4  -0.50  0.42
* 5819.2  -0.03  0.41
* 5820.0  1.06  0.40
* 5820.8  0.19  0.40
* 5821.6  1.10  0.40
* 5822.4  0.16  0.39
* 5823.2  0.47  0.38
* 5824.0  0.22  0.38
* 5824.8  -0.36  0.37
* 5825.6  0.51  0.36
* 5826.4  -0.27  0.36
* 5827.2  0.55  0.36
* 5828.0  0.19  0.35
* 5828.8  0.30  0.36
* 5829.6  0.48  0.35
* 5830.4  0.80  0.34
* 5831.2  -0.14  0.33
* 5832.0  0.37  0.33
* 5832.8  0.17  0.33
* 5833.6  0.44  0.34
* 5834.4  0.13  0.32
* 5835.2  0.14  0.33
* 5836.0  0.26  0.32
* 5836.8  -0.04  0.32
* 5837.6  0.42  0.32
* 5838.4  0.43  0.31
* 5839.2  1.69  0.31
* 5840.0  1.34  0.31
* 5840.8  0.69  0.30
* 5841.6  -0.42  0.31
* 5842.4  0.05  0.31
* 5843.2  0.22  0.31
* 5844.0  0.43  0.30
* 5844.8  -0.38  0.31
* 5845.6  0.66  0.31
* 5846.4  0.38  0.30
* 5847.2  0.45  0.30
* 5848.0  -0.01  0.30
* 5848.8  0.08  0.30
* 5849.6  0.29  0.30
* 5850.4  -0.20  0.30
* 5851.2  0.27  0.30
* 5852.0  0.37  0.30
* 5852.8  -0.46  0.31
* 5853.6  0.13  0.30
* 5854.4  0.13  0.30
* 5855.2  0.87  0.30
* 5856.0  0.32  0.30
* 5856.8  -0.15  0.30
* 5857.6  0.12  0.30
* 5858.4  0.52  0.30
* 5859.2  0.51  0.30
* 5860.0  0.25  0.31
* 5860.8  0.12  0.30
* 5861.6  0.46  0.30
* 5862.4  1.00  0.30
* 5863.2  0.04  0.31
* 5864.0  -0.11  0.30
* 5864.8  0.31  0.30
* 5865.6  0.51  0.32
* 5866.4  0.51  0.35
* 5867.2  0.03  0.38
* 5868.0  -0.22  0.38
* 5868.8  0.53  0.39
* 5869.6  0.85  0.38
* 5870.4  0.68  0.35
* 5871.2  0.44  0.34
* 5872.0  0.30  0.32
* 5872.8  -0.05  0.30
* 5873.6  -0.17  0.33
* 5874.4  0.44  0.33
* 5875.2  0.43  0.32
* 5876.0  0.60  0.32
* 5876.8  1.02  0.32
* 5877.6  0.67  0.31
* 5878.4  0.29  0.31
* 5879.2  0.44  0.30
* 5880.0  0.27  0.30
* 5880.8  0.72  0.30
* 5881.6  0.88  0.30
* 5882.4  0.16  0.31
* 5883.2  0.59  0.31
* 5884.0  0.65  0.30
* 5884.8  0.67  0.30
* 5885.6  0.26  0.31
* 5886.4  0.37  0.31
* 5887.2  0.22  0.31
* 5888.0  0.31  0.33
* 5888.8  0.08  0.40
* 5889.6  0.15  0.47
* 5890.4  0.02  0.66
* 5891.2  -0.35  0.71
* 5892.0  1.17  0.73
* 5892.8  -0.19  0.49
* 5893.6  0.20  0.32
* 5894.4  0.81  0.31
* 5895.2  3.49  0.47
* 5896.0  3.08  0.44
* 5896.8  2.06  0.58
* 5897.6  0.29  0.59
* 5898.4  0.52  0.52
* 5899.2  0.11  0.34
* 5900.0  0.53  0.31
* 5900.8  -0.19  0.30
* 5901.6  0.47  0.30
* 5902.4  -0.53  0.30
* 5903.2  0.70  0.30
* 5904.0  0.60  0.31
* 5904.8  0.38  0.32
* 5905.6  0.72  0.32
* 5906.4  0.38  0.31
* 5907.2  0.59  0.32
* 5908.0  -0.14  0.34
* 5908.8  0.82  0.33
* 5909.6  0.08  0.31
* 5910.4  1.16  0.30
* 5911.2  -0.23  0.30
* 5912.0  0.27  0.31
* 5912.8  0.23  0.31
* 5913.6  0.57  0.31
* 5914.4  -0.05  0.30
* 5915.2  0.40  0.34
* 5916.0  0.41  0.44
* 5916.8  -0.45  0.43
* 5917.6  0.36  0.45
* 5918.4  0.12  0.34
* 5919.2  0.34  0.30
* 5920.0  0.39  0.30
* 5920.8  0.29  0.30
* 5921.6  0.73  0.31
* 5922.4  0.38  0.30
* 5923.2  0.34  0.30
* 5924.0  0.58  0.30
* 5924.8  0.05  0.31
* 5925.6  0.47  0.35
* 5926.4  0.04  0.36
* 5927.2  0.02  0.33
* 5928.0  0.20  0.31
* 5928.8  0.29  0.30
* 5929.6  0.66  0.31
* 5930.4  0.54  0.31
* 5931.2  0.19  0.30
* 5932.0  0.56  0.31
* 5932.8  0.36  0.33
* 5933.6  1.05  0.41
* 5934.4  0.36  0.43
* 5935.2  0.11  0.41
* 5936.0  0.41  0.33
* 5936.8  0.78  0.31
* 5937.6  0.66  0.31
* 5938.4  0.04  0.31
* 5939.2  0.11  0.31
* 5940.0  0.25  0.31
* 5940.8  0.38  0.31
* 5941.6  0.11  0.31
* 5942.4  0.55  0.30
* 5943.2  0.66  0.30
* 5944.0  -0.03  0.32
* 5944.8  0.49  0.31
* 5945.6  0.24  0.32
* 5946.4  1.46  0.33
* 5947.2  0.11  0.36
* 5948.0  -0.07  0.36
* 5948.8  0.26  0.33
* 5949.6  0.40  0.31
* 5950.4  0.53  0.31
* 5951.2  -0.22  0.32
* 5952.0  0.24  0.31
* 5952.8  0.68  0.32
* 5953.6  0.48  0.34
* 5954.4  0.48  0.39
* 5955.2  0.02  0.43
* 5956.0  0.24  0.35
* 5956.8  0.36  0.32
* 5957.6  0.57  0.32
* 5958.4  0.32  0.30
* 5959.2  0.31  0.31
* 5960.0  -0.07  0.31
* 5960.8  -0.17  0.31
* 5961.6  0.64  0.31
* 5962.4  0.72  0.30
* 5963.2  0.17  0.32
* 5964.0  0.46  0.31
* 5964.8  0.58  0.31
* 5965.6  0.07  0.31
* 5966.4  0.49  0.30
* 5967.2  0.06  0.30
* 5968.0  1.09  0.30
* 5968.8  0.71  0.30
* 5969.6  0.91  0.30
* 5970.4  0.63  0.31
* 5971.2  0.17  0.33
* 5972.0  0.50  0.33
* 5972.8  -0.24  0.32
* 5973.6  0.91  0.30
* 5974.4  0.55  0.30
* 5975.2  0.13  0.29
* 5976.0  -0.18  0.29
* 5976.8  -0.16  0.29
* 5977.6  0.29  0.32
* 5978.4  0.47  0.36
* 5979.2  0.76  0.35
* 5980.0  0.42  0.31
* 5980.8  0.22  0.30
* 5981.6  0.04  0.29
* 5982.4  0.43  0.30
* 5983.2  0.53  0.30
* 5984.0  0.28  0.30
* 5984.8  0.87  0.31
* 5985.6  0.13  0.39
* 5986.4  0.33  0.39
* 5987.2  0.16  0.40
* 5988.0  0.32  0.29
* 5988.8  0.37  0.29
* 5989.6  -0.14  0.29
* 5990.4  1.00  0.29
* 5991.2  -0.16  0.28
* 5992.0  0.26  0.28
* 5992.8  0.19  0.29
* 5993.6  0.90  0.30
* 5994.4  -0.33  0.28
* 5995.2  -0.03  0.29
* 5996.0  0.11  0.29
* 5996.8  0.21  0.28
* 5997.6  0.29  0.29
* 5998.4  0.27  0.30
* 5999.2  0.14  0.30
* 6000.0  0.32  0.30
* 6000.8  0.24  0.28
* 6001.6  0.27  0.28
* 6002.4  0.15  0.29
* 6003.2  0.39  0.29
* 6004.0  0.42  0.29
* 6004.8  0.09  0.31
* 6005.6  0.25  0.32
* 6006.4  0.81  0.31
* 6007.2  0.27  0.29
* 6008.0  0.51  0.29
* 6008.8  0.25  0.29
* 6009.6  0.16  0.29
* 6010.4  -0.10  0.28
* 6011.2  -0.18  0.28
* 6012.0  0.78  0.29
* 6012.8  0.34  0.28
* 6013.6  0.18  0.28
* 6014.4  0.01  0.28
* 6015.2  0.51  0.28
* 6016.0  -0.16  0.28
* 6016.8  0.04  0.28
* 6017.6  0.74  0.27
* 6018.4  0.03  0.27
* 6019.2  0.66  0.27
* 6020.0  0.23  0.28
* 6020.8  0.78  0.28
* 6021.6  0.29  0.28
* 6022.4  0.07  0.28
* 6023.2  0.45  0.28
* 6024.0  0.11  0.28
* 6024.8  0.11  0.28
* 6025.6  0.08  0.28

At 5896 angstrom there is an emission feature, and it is [O III] 5007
